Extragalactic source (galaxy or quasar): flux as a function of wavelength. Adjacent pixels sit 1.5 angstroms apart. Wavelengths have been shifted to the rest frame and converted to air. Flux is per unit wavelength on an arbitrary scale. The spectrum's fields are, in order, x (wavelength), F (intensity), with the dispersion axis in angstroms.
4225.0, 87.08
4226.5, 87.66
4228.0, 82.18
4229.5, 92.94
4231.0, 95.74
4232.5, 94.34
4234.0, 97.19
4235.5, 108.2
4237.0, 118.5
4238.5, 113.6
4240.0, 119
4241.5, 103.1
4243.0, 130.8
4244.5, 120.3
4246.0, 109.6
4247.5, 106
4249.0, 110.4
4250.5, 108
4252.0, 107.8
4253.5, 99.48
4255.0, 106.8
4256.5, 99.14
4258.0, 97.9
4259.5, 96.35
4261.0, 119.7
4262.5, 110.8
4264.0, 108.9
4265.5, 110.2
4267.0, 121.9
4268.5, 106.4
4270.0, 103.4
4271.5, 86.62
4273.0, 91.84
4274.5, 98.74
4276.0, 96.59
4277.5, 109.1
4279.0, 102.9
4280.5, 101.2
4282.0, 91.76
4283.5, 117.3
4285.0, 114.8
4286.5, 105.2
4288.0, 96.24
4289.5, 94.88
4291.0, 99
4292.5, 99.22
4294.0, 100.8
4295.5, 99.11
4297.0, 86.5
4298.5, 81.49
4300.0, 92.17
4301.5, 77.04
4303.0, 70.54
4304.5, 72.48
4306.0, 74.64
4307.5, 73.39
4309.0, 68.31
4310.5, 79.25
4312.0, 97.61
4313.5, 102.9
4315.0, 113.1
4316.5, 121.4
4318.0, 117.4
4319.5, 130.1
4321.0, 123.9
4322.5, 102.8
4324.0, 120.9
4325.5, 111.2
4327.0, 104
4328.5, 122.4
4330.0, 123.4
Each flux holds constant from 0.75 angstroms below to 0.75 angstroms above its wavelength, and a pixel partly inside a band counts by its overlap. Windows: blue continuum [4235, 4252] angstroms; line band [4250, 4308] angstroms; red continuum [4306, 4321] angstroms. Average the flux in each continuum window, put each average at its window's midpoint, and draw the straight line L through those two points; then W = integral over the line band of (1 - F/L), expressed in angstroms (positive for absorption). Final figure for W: 4.6 angstroms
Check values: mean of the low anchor 113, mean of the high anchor 100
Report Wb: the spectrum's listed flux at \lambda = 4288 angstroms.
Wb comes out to 96.24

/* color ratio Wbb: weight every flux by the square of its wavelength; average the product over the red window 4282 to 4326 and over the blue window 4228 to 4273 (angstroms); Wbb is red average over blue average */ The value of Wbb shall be 0.9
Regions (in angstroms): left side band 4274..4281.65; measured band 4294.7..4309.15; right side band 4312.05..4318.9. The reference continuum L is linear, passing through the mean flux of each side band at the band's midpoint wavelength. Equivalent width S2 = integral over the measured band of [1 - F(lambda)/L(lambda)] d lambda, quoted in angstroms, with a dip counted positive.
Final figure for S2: 3.8 angstroms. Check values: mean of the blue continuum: 101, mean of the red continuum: 112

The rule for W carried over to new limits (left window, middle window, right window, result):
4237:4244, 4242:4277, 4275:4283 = 0.8 angstroms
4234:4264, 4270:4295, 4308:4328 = 1.8 angstroms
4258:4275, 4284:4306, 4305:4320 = 1.8 angstroms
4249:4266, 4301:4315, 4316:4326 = 4.2 angstroms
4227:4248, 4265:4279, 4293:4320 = -0.5 angstroms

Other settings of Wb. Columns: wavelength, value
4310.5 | 79.25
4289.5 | 94.88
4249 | 110.4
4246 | 109.6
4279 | 102.9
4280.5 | 101.2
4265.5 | 110.2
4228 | 82.18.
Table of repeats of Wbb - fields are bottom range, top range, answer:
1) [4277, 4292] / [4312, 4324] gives 1.13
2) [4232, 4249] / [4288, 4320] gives 0.86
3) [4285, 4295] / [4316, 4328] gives 1.18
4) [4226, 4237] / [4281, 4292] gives 1.10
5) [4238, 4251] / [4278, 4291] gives 0.92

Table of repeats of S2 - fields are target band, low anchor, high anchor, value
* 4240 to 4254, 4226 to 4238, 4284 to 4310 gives -2.3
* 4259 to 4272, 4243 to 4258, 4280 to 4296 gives -0.3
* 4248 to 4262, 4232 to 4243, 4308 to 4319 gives 0.3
